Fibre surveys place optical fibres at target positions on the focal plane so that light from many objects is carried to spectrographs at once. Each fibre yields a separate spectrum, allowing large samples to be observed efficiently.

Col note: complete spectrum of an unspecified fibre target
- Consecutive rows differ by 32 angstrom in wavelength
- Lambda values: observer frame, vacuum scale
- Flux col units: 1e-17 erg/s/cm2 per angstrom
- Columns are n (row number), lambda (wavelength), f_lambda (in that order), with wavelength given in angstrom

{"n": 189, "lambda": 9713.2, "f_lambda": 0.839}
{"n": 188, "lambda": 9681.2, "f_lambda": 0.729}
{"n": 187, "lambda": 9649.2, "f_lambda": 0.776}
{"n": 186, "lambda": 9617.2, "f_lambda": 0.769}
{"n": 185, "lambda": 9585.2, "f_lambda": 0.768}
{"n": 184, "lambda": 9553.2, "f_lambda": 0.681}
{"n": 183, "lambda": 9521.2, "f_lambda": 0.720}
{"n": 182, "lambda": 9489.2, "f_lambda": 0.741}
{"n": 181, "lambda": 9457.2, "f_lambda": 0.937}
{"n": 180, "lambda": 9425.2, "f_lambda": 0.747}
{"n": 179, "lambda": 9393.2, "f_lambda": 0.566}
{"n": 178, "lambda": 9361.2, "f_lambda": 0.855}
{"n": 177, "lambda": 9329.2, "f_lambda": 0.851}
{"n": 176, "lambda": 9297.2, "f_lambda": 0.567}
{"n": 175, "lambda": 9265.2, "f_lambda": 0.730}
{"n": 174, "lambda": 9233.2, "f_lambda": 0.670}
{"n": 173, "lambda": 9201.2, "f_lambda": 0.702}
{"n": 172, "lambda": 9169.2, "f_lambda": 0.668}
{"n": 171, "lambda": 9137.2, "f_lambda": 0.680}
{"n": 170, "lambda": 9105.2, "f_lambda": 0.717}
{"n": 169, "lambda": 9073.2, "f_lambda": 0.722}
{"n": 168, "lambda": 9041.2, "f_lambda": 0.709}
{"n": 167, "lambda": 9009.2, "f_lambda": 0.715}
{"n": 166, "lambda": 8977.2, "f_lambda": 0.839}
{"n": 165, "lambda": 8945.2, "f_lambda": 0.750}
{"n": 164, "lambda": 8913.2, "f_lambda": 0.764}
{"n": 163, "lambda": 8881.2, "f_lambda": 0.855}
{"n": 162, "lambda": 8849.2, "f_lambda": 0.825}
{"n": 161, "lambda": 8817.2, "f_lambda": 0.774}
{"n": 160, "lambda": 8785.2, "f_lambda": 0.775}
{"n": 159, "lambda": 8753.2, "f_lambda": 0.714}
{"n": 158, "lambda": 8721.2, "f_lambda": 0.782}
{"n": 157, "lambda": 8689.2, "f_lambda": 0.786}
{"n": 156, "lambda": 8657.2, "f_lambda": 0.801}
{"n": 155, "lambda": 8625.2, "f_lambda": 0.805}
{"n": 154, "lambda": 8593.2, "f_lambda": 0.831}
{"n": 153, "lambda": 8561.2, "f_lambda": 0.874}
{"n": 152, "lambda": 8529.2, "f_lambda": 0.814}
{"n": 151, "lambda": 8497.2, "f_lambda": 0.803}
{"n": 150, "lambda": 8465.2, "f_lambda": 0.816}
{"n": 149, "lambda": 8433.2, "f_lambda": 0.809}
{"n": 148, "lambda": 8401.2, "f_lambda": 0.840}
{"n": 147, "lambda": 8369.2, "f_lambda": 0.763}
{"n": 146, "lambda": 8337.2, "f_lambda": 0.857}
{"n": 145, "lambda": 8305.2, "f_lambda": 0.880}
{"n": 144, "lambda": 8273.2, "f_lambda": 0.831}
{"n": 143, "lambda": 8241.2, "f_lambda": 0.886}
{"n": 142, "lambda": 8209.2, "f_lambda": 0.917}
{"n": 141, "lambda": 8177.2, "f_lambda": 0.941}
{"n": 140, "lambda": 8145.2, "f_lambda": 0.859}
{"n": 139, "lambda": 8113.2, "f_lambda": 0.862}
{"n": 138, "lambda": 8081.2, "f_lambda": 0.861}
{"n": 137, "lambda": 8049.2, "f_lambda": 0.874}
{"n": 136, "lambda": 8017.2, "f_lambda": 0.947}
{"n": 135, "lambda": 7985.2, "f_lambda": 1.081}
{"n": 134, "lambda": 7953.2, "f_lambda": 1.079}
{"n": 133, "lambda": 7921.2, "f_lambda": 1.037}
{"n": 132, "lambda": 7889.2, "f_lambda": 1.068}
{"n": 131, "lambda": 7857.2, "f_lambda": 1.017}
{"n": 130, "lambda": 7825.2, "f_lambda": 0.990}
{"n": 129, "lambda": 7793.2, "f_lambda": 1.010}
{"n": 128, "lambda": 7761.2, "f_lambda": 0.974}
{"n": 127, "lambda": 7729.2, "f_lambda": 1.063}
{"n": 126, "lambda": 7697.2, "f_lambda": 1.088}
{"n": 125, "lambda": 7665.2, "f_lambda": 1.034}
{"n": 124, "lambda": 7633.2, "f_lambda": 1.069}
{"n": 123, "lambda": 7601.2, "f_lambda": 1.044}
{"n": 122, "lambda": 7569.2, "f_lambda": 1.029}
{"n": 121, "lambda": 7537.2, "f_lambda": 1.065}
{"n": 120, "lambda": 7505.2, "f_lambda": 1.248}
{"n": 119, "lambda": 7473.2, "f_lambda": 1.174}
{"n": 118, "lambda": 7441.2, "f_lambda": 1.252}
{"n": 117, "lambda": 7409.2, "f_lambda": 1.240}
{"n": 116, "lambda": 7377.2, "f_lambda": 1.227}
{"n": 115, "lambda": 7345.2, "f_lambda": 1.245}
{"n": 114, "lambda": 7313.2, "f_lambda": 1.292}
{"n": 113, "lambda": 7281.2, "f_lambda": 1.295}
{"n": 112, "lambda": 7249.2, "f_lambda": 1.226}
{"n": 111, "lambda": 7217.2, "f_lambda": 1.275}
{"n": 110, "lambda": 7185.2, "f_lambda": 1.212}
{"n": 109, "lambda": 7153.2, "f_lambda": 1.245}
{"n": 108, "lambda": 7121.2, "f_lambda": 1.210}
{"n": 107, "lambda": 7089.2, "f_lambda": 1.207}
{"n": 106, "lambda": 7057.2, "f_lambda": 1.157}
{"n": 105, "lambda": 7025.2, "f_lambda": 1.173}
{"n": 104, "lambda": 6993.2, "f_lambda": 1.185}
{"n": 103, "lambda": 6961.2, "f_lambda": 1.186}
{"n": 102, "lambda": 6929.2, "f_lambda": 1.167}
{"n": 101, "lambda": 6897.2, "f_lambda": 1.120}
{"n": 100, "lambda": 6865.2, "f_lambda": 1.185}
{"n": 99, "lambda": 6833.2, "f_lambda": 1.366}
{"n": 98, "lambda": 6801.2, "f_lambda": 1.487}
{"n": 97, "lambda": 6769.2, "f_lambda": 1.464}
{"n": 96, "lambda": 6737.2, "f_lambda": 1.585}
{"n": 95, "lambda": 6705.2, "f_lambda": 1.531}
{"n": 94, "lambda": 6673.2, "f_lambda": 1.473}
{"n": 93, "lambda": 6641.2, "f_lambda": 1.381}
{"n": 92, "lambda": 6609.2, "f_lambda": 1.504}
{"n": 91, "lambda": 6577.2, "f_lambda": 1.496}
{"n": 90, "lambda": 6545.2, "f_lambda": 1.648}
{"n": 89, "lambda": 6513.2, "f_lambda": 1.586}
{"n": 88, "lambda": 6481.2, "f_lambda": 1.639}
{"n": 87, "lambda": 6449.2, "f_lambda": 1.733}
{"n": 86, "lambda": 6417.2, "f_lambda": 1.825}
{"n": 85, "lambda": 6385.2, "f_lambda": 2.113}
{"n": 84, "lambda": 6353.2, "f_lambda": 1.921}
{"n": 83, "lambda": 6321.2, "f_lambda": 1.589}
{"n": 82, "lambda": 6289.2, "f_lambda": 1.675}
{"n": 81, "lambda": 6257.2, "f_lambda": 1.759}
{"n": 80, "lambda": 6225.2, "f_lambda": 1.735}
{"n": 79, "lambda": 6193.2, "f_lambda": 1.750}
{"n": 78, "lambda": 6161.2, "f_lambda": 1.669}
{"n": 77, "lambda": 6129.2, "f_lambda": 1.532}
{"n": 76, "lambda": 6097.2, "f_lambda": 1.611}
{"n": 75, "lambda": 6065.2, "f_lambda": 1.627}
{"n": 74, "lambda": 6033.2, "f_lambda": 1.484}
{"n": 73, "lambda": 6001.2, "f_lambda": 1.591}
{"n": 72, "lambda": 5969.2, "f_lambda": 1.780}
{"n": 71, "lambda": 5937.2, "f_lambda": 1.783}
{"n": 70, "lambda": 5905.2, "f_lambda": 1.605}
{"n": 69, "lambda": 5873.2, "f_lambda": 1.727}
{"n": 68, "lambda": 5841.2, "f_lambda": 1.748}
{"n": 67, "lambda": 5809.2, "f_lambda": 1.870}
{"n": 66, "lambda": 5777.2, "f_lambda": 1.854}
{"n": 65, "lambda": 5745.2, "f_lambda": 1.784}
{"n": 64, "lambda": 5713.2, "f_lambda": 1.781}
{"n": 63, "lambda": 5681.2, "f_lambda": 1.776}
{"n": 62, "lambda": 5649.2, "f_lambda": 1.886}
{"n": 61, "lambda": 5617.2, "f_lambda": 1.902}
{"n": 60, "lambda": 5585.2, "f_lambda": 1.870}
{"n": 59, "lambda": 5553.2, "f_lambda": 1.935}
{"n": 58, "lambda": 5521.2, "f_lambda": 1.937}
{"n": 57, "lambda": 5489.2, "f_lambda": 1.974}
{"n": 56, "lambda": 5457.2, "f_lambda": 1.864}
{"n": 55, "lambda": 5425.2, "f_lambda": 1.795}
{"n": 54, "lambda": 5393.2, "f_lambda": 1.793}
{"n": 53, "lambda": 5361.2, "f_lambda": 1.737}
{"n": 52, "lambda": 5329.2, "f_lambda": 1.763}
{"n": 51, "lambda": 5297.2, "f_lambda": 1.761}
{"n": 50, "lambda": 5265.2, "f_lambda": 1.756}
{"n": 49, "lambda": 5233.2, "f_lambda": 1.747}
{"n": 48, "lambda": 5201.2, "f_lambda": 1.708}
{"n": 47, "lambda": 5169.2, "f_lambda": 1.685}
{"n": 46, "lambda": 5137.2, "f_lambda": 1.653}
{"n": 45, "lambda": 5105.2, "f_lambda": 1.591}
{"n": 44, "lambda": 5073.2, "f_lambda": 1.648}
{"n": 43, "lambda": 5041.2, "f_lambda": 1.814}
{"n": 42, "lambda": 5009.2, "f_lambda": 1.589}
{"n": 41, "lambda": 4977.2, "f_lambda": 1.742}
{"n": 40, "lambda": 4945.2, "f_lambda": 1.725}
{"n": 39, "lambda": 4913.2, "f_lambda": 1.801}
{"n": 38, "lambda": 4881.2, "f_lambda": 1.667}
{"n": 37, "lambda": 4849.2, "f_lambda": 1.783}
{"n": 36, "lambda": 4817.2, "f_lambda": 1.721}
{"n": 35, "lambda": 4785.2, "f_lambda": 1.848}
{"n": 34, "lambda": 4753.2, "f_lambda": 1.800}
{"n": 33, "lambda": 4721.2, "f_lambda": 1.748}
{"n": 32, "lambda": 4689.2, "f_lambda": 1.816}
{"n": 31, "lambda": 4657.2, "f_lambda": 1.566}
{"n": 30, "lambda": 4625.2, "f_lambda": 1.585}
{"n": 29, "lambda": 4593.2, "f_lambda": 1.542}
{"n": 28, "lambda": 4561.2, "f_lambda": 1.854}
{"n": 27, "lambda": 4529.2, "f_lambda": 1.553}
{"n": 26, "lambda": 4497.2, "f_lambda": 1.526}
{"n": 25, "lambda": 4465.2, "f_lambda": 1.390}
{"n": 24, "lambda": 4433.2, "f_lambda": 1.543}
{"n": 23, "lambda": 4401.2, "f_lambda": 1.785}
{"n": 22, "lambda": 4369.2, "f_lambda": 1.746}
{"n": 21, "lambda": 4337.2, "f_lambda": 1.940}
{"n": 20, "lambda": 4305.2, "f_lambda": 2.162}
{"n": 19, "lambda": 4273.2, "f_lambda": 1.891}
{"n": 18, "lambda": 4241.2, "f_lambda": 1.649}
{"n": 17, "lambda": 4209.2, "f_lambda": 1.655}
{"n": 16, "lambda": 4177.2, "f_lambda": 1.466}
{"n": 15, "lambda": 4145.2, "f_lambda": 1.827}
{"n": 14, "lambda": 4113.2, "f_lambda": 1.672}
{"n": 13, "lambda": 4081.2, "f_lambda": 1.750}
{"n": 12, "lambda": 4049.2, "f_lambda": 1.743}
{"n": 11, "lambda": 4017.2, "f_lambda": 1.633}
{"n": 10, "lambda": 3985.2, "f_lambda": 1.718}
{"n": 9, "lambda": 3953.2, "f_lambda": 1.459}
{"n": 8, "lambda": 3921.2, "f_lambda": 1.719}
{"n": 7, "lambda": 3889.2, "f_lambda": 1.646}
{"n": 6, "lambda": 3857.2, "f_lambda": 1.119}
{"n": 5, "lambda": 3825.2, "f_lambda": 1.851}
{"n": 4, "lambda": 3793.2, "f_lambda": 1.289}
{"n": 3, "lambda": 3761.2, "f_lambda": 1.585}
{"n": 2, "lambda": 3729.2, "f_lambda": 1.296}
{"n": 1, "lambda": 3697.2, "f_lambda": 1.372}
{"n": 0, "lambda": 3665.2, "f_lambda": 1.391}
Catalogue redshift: 1.43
